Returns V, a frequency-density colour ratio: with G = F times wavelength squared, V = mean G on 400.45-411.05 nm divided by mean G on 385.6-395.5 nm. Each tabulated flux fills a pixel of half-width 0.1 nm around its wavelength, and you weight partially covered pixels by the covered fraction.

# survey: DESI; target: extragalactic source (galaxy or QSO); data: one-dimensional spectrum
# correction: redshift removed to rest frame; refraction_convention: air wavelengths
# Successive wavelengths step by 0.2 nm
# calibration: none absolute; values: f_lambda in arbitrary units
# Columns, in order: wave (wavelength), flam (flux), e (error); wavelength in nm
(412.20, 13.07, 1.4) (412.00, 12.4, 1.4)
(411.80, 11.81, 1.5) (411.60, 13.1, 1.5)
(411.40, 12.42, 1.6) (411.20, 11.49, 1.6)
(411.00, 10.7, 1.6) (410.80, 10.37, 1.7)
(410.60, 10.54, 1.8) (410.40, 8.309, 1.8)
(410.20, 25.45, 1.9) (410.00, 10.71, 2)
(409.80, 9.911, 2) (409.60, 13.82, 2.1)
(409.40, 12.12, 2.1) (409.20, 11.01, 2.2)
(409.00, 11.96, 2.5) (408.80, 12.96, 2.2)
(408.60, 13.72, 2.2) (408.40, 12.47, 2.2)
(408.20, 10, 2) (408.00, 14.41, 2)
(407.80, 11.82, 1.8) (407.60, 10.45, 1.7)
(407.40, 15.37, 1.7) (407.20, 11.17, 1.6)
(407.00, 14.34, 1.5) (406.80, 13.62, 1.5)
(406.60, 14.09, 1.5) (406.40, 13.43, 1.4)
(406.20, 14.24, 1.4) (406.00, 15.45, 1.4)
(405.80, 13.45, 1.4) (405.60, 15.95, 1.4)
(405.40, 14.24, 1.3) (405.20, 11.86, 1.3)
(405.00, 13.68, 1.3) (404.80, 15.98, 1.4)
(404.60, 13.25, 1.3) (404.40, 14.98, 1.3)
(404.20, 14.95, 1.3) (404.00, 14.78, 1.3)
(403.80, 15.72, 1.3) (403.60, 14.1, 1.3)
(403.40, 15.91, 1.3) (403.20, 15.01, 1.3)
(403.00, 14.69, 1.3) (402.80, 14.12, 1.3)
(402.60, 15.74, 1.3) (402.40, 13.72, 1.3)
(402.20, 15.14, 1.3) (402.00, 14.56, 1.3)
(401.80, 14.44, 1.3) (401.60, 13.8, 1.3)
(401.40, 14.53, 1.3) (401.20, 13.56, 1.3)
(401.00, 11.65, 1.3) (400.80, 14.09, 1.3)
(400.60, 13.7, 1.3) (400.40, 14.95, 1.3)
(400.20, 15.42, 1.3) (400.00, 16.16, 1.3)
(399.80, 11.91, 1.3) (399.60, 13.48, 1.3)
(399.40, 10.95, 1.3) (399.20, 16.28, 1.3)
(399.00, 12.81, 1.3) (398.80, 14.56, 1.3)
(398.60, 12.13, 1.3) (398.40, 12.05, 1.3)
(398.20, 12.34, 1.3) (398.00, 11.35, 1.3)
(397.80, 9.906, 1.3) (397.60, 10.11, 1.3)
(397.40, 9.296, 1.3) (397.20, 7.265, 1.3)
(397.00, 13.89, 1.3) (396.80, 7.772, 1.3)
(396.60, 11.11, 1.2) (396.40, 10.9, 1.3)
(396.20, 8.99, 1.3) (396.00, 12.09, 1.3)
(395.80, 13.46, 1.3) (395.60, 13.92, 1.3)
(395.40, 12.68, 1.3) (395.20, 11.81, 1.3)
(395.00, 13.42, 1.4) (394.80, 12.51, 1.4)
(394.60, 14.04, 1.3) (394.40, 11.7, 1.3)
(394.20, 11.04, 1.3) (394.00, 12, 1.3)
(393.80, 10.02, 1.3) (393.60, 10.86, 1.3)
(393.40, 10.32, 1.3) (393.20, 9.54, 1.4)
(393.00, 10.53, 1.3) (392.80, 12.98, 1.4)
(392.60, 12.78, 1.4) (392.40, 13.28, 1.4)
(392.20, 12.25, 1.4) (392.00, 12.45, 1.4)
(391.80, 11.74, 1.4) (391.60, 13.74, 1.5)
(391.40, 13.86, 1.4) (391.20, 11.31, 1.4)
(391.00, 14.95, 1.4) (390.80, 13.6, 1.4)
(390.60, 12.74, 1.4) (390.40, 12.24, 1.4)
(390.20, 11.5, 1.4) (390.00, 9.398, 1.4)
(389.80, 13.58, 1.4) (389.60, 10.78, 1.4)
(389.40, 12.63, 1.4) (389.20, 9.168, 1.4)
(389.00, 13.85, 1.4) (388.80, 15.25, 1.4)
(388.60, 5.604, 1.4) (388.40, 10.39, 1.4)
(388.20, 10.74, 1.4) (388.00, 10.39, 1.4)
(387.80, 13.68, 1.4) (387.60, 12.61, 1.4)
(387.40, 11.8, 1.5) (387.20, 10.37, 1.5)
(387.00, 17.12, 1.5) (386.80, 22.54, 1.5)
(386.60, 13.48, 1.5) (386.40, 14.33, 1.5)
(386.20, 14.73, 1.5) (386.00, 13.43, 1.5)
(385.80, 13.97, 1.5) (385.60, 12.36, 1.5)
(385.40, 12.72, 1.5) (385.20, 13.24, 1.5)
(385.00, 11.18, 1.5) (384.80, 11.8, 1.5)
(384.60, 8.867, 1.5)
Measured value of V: 1.18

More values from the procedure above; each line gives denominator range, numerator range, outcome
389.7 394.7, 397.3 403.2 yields 1.15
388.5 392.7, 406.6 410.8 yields 1.14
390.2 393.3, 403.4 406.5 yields 1.24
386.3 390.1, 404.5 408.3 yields 1.18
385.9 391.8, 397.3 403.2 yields 1.12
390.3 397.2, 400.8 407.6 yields 1.25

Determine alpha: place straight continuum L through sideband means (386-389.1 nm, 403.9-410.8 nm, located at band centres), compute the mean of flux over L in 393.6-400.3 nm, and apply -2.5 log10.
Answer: 0.103 mag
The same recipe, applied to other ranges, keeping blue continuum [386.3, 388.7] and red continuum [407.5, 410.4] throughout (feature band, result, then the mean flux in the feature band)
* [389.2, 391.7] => 0.03 mag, 12.4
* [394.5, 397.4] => 0.10 mag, 11.6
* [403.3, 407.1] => -0.13 mag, 14.4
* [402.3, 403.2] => -0.15 mag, 14.6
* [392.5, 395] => 0.10 mag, 11.6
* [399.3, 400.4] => -0.08 mag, 13.7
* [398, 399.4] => -0.02 mag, 13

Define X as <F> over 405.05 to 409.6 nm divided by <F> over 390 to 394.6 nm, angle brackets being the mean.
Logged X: 1.09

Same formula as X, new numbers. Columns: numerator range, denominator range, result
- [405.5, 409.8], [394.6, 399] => 1.13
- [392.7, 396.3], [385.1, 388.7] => 0.91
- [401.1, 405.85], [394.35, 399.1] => 1.24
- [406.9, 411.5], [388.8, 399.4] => 1.04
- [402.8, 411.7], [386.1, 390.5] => 1.07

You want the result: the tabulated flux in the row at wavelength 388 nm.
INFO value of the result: 10.39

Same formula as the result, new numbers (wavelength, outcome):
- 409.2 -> 11.01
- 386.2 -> 14.73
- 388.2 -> 10.74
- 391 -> 14.95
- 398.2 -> 12.34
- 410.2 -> 25.45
